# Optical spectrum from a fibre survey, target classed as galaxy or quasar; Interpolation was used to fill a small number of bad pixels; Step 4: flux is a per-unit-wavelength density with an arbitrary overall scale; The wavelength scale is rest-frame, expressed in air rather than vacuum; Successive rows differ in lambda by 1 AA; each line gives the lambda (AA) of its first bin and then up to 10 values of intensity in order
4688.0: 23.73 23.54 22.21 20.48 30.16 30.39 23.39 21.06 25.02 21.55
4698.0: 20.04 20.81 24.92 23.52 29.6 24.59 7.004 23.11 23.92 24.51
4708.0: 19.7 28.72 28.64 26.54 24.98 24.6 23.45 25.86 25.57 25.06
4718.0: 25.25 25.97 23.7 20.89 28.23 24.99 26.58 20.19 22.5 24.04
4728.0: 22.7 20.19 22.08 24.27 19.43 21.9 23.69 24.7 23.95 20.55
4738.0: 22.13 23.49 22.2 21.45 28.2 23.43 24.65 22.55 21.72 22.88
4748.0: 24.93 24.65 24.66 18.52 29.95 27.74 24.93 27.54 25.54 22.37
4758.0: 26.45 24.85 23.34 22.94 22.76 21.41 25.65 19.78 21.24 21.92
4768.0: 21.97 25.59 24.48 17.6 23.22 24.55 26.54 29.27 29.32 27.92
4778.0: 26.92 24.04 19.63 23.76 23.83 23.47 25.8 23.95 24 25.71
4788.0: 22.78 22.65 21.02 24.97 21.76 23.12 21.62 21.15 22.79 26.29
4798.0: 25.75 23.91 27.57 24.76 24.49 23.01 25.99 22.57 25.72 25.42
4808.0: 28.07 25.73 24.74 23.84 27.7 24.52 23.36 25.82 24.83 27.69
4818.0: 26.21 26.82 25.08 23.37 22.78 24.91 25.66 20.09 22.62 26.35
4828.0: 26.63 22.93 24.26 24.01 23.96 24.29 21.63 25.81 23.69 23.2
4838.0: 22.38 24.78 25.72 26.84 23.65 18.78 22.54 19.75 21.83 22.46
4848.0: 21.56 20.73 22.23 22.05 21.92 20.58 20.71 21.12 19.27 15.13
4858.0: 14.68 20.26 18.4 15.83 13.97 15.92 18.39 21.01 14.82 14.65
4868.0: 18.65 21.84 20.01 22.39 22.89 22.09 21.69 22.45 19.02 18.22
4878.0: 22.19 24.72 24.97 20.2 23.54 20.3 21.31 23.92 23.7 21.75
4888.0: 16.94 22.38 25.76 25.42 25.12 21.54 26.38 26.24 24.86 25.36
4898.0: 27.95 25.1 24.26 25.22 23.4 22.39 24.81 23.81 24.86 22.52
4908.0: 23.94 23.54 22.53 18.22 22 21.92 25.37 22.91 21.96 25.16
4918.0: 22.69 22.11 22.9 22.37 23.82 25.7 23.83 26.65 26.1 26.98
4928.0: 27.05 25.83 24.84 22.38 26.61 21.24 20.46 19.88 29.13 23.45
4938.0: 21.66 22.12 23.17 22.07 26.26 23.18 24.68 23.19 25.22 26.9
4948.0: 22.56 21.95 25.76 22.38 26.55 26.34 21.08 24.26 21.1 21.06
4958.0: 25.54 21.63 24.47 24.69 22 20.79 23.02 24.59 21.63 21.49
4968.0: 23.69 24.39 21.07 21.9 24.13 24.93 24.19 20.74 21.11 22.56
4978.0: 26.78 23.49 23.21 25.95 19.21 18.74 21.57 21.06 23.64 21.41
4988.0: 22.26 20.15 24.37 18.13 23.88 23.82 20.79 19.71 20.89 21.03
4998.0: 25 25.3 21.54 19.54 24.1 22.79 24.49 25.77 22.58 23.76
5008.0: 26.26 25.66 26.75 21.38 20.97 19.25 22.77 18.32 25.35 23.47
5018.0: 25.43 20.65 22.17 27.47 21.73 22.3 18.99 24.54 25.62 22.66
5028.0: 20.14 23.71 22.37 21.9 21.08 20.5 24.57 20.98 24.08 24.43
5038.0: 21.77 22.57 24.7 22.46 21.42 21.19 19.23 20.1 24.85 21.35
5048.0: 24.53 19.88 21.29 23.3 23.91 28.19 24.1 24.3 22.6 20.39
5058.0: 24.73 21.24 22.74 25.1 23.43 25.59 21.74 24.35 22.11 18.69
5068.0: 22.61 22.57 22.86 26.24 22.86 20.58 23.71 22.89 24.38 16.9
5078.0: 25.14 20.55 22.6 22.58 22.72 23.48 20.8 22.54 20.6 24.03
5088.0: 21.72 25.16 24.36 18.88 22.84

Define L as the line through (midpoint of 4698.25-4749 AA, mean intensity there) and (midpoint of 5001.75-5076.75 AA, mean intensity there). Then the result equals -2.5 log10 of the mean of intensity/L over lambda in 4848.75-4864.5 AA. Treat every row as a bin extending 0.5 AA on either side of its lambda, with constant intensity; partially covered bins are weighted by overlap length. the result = 0.23 mag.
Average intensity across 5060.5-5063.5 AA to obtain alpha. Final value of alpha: 24.7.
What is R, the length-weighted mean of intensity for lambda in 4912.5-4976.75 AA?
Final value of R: 23.6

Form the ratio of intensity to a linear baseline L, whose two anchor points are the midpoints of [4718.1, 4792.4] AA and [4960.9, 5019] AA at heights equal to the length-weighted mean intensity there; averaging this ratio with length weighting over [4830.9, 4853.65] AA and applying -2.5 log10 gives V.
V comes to 0.03 mag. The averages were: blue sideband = 23.8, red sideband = 22.7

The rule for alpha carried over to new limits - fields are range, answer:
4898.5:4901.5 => 24.9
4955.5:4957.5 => 21.1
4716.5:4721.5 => 24.2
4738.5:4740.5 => 22.8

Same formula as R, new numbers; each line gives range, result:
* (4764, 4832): 24.3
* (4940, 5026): 23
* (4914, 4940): 23.9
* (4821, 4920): 22.2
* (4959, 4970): 22.9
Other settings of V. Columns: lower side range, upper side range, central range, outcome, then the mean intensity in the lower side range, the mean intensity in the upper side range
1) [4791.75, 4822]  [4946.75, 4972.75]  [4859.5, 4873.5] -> 0.283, 24.8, 23.2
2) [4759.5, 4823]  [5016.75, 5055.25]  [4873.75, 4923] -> 0.020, 24.3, 22.8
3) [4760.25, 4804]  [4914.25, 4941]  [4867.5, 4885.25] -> 0.105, 23.9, 23.9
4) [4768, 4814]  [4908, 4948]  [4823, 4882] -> 0.130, 24.4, 23.7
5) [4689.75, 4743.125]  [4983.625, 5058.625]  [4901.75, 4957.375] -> -0.033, 23.6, 22.7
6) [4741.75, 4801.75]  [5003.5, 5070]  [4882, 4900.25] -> -0.011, 24.1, 22.9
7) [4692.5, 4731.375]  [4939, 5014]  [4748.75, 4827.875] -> -0.037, 23.8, 23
